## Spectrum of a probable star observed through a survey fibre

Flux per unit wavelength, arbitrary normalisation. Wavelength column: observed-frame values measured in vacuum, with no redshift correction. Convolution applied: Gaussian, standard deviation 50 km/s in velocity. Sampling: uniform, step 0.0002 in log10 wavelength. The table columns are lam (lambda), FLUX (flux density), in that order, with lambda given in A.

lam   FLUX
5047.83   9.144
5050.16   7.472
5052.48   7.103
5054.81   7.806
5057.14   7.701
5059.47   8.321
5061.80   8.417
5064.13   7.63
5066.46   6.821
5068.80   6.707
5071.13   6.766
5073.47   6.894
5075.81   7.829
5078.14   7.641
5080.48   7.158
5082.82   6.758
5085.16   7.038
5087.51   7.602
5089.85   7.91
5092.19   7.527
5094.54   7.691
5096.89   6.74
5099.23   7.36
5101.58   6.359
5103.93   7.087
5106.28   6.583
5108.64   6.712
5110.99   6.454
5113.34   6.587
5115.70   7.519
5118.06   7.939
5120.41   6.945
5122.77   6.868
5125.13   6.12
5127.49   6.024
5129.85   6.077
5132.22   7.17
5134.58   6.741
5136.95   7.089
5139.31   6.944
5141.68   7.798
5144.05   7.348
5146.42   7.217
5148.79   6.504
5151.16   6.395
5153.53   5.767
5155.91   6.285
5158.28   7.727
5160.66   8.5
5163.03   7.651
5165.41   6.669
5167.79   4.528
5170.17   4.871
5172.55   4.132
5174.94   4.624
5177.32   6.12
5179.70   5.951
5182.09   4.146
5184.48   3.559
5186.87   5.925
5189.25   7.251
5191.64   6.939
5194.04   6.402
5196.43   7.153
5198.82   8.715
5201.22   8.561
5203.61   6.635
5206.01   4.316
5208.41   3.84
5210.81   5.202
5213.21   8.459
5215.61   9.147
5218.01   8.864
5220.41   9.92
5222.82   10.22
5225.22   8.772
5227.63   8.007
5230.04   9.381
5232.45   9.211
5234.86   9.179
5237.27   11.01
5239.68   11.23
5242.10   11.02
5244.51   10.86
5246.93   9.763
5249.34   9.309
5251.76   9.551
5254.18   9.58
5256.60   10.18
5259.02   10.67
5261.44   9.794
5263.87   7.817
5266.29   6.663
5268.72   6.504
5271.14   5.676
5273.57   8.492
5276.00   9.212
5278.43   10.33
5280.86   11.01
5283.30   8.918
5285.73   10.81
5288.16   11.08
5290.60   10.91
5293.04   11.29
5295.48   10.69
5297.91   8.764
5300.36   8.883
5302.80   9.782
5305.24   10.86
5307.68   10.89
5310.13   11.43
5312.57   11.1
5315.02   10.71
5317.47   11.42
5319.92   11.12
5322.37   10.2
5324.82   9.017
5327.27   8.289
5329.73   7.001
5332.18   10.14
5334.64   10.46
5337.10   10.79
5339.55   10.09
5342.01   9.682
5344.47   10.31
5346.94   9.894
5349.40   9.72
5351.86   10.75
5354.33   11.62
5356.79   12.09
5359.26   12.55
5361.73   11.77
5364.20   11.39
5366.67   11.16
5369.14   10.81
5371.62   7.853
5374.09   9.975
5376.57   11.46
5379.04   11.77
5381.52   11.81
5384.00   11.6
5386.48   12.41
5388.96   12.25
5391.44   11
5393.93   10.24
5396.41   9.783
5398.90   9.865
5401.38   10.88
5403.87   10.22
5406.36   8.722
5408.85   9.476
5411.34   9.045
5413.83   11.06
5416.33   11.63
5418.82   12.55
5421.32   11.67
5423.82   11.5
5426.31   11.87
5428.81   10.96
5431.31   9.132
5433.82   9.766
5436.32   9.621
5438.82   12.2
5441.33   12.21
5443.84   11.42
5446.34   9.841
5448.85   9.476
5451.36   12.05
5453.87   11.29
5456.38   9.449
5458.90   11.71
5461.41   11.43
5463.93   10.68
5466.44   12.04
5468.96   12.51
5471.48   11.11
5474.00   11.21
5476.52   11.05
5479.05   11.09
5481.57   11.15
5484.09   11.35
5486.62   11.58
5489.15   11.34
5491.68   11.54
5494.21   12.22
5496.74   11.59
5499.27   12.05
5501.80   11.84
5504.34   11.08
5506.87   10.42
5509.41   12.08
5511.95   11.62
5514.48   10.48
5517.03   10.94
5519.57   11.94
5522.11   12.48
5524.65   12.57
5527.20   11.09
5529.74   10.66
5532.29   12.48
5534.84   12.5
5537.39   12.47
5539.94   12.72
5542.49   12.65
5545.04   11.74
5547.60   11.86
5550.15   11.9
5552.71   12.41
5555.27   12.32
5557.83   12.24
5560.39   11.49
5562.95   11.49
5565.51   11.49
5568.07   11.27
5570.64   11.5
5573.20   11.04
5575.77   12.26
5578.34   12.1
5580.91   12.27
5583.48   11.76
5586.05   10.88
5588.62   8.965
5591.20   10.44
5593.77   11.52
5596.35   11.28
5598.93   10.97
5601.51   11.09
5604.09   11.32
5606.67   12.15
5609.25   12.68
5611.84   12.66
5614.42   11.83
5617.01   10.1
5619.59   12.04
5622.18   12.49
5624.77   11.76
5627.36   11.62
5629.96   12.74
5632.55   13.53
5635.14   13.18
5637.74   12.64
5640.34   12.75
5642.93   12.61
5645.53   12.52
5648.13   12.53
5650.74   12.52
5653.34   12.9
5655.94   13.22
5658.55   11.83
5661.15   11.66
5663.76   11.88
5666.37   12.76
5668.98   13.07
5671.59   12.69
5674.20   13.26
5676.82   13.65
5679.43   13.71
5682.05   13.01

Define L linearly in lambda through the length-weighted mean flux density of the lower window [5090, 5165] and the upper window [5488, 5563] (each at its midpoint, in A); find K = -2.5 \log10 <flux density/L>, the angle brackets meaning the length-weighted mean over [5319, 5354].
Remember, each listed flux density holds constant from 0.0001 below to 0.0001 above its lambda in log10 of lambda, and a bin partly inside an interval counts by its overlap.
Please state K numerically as -0.04 mag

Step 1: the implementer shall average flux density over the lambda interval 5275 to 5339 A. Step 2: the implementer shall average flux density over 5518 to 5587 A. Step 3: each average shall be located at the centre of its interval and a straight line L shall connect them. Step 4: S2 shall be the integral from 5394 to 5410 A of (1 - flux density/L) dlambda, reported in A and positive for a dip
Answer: 1.48 A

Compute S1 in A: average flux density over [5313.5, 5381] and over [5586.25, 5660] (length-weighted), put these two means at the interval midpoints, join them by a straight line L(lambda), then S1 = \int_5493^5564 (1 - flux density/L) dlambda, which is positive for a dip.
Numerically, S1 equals -2.3 A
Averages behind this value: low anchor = 10.5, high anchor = 12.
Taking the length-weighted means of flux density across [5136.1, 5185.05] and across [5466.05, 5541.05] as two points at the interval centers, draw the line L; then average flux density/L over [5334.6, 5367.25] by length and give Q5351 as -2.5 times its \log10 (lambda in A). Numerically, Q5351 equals -0.18 mag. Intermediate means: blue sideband 6.21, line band 10.9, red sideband 11.6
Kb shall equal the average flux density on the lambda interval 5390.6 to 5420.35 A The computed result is 10.4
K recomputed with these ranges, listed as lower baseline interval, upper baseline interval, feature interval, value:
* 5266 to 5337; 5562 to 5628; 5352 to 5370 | -0.15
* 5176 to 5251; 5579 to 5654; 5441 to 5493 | -0.08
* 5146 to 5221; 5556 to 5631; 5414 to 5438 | -0.16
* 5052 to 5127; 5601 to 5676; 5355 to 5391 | -0.15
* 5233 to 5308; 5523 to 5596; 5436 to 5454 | -0.02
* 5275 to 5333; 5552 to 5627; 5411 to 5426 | -0.07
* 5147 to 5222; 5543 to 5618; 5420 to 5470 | -0.13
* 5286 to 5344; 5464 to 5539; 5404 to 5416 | 0.12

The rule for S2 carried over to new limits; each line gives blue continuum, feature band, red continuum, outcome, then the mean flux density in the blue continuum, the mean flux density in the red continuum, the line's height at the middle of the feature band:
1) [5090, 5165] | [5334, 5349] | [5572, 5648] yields -1.7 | 6.97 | 11.8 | 9.13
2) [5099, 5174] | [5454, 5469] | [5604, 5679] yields -1.2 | 6.67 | 12.5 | 10.4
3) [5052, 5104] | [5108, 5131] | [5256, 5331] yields 3.1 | 7.35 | 9.66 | 7.79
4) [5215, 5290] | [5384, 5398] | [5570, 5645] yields -1.1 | 9.44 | 11.8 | 10.4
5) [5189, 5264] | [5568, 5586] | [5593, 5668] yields 0.0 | 8.69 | 12.2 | 11.7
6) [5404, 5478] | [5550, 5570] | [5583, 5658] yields -0.4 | 10.9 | 12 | 11.6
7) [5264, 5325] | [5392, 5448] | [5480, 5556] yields 1.5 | 9.81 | 11.8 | 10.9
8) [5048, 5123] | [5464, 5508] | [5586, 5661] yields -2.8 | 7.28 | 12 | 10.8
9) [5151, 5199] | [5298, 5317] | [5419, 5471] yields -4.2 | 6.1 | 11.1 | 8.54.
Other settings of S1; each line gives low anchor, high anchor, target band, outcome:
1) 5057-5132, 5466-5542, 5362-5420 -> -2.0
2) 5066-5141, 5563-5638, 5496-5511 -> -1.0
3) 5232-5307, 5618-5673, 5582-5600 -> 1.9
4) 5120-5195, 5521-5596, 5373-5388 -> -3.5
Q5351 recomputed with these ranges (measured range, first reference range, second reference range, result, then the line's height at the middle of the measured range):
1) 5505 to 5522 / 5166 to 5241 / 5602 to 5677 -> -0.042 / 10.9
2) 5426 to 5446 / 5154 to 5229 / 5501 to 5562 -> -0.041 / 10.4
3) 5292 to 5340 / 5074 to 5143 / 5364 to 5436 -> -0.053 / 9.67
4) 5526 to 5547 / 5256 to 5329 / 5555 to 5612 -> -0.077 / 11.2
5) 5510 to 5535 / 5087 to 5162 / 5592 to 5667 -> -0.057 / 11.1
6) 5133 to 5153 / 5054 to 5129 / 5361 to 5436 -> 0.117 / 7.77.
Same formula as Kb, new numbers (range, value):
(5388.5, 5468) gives 10.8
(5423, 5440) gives 10.7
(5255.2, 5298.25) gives 9.39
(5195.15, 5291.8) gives 8.9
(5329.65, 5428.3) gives 10.8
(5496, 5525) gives 11.6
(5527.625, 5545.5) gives 12.1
